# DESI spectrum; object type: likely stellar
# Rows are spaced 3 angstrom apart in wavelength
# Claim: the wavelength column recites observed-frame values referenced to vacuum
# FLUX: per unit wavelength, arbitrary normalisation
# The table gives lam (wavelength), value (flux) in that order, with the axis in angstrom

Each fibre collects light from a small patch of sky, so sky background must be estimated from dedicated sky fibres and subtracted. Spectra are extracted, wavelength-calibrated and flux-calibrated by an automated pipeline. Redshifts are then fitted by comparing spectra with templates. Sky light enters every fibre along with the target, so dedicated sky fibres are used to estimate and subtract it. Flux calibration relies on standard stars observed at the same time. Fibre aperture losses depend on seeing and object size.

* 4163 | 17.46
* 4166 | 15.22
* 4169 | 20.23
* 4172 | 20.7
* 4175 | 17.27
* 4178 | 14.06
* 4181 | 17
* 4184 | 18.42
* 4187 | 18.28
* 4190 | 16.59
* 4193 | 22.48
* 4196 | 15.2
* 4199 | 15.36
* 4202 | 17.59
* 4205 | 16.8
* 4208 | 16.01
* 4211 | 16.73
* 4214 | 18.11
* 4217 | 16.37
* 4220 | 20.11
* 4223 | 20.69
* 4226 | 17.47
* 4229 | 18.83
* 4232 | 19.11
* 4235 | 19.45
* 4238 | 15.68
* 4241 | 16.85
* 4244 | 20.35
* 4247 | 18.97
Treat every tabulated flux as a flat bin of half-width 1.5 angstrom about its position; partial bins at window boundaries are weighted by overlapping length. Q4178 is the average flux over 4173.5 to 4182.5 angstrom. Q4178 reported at 16.1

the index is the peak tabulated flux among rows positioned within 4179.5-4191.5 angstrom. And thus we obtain 18.42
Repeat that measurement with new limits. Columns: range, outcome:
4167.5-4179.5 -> 20.7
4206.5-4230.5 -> 20.69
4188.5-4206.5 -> 22.48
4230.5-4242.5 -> 19.45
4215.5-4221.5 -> 20.11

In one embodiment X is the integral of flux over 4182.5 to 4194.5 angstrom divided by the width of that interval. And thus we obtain 18.9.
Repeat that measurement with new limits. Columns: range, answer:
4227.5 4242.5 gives 18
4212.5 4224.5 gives 18.8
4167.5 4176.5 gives 19.4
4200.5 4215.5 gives 17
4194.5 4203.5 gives 16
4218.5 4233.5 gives 19.2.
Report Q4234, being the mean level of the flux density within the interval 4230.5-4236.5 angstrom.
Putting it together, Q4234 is 19.3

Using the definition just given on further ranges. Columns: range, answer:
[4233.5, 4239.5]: 17.6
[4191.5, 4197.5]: 18.8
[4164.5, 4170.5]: 17.7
